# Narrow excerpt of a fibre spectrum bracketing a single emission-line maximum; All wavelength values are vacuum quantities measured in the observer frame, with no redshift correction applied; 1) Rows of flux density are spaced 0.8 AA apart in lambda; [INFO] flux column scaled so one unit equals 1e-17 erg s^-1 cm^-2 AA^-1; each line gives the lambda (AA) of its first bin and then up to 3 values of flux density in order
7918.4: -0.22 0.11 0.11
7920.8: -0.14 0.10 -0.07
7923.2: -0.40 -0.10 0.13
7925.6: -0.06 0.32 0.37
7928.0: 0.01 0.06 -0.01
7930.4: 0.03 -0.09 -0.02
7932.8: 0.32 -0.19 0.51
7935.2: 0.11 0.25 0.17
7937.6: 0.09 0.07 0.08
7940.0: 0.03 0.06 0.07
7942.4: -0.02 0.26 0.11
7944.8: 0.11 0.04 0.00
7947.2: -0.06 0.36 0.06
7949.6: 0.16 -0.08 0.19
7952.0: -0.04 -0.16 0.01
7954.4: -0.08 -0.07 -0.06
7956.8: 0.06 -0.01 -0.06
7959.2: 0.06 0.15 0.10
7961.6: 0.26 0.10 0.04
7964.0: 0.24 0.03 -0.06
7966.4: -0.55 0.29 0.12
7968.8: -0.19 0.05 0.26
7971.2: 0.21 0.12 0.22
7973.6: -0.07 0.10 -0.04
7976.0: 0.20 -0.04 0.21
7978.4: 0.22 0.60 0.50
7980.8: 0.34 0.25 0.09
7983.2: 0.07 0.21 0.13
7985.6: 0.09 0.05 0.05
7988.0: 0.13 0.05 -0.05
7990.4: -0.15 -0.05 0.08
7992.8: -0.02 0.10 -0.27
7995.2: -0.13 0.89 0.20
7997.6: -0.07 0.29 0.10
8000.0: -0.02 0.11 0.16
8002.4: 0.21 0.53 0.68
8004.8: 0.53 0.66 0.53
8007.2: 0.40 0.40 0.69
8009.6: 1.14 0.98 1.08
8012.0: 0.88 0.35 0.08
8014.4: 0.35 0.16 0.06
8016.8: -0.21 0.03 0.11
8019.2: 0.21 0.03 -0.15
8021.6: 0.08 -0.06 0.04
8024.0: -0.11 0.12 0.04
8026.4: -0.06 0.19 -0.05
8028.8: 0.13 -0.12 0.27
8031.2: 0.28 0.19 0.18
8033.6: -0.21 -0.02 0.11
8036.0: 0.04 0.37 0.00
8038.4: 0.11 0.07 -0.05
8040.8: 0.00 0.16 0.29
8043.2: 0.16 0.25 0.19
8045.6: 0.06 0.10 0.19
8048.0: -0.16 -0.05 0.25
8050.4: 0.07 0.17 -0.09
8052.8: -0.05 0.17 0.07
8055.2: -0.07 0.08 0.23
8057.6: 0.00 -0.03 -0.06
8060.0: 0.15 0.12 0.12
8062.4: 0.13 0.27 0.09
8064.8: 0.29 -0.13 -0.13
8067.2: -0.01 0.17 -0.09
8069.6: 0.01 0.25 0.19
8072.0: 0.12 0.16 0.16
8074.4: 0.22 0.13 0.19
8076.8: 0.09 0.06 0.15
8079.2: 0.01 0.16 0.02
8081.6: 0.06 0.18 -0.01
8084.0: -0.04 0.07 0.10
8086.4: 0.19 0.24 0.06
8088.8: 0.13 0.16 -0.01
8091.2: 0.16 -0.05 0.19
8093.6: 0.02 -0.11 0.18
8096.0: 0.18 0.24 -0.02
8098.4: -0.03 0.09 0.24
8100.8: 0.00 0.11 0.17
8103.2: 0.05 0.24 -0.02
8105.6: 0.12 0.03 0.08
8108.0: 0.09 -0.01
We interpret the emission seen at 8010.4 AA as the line [O II]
